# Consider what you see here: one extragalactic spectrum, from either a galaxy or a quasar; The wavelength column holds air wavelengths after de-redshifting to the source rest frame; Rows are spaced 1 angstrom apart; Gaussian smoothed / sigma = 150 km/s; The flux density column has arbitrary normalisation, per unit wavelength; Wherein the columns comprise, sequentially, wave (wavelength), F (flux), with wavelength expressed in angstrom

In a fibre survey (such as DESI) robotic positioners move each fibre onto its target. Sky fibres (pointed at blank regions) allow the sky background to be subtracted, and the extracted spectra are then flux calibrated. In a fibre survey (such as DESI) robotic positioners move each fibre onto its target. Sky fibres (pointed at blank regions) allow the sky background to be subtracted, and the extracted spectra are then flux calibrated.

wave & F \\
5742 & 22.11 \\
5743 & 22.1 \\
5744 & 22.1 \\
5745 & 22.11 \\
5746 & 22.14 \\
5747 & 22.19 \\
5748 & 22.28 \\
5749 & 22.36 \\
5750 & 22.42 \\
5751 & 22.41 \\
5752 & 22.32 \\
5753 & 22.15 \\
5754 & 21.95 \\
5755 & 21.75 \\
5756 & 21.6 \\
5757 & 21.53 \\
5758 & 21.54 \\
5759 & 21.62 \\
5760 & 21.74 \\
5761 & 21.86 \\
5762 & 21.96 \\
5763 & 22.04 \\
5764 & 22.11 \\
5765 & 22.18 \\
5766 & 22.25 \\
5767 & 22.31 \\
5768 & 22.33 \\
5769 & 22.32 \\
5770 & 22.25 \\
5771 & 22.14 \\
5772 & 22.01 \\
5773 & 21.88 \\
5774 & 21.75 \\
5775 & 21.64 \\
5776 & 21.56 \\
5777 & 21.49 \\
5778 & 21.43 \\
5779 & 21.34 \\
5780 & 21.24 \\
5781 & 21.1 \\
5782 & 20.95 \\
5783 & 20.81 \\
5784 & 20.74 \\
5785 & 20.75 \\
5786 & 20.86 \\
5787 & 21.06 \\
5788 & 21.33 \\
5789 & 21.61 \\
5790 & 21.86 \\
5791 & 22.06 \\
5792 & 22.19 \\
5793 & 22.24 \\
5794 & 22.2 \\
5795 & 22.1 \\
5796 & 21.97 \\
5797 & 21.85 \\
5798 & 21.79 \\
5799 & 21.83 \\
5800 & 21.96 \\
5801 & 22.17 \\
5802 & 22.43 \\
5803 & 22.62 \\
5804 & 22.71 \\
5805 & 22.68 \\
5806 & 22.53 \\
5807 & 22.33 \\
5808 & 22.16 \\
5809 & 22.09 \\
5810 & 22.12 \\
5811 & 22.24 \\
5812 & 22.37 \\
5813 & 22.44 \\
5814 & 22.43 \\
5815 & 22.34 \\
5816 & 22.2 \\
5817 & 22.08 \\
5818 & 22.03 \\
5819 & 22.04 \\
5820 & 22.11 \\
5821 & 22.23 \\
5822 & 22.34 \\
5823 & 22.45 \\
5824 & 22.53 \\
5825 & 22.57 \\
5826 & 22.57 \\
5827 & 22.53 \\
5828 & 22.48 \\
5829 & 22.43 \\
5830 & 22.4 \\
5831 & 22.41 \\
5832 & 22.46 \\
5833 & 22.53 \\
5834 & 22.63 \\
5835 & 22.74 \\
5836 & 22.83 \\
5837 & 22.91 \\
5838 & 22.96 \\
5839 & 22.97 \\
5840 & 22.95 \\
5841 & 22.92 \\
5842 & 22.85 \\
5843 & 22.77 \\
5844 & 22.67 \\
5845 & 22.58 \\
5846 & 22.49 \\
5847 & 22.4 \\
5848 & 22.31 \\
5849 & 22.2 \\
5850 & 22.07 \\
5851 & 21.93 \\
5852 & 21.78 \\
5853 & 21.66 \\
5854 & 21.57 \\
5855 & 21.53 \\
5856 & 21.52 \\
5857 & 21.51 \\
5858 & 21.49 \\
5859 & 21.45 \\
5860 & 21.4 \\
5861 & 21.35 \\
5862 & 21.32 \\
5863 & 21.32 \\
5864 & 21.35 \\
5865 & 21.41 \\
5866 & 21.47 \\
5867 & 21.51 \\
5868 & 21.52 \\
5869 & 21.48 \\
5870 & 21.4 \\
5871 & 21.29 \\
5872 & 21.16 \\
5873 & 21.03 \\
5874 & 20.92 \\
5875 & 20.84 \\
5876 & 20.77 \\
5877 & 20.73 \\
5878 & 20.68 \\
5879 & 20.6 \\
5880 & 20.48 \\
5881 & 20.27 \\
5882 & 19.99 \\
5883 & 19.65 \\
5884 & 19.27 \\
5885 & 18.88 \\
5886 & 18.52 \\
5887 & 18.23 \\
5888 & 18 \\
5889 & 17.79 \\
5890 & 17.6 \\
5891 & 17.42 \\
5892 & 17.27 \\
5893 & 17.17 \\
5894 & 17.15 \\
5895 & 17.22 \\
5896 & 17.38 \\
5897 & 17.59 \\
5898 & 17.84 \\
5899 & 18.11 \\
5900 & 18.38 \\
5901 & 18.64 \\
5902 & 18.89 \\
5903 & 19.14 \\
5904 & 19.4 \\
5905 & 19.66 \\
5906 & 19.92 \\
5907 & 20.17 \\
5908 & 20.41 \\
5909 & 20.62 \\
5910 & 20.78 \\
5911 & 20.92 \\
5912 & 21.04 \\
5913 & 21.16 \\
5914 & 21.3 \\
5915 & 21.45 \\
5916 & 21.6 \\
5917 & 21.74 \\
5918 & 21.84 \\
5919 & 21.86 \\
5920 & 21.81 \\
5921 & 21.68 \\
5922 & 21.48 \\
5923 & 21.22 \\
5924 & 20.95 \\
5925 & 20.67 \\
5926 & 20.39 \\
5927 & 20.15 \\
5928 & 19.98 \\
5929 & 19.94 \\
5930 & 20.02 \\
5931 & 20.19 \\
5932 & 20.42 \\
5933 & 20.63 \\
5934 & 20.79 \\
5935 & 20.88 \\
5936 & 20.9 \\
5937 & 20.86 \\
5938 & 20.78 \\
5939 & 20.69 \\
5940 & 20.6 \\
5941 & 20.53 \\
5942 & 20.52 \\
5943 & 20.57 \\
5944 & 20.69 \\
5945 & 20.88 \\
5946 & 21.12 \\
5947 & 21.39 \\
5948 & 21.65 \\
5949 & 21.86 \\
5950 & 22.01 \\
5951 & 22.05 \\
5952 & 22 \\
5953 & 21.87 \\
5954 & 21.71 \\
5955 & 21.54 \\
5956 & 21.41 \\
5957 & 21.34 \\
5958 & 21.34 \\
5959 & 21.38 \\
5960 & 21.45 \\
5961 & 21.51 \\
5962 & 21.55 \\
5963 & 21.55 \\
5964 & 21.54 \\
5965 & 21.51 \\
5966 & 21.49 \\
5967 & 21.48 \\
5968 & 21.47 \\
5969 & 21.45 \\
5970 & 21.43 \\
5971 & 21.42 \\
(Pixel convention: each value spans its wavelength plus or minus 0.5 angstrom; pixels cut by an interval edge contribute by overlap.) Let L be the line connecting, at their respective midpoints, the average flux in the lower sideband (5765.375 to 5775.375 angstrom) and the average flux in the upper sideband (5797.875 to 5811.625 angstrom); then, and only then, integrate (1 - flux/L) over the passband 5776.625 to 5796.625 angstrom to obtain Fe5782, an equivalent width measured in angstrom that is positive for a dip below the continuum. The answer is 0.6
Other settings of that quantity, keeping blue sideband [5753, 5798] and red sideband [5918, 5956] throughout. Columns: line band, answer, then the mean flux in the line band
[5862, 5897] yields 2.51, 19.7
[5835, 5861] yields -0.99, 22.2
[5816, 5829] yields -0.49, 22.3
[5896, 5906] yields 1.20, 18.6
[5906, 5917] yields 0.10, 20.9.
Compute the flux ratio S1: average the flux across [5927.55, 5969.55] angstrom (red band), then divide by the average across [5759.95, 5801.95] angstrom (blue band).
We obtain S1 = 1.0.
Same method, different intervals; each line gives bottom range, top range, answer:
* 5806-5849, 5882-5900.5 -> 0.80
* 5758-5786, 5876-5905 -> 0.86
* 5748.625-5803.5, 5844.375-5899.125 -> 0.93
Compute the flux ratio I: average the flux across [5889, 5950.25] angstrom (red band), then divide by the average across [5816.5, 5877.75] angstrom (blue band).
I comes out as 0.9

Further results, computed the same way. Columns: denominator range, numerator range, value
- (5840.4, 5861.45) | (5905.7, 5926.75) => 0.96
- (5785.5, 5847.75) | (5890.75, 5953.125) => 0.91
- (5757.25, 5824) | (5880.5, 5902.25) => 0.83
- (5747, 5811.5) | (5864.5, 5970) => 0.93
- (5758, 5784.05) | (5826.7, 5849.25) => 1.04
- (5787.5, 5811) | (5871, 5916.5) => 0.88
